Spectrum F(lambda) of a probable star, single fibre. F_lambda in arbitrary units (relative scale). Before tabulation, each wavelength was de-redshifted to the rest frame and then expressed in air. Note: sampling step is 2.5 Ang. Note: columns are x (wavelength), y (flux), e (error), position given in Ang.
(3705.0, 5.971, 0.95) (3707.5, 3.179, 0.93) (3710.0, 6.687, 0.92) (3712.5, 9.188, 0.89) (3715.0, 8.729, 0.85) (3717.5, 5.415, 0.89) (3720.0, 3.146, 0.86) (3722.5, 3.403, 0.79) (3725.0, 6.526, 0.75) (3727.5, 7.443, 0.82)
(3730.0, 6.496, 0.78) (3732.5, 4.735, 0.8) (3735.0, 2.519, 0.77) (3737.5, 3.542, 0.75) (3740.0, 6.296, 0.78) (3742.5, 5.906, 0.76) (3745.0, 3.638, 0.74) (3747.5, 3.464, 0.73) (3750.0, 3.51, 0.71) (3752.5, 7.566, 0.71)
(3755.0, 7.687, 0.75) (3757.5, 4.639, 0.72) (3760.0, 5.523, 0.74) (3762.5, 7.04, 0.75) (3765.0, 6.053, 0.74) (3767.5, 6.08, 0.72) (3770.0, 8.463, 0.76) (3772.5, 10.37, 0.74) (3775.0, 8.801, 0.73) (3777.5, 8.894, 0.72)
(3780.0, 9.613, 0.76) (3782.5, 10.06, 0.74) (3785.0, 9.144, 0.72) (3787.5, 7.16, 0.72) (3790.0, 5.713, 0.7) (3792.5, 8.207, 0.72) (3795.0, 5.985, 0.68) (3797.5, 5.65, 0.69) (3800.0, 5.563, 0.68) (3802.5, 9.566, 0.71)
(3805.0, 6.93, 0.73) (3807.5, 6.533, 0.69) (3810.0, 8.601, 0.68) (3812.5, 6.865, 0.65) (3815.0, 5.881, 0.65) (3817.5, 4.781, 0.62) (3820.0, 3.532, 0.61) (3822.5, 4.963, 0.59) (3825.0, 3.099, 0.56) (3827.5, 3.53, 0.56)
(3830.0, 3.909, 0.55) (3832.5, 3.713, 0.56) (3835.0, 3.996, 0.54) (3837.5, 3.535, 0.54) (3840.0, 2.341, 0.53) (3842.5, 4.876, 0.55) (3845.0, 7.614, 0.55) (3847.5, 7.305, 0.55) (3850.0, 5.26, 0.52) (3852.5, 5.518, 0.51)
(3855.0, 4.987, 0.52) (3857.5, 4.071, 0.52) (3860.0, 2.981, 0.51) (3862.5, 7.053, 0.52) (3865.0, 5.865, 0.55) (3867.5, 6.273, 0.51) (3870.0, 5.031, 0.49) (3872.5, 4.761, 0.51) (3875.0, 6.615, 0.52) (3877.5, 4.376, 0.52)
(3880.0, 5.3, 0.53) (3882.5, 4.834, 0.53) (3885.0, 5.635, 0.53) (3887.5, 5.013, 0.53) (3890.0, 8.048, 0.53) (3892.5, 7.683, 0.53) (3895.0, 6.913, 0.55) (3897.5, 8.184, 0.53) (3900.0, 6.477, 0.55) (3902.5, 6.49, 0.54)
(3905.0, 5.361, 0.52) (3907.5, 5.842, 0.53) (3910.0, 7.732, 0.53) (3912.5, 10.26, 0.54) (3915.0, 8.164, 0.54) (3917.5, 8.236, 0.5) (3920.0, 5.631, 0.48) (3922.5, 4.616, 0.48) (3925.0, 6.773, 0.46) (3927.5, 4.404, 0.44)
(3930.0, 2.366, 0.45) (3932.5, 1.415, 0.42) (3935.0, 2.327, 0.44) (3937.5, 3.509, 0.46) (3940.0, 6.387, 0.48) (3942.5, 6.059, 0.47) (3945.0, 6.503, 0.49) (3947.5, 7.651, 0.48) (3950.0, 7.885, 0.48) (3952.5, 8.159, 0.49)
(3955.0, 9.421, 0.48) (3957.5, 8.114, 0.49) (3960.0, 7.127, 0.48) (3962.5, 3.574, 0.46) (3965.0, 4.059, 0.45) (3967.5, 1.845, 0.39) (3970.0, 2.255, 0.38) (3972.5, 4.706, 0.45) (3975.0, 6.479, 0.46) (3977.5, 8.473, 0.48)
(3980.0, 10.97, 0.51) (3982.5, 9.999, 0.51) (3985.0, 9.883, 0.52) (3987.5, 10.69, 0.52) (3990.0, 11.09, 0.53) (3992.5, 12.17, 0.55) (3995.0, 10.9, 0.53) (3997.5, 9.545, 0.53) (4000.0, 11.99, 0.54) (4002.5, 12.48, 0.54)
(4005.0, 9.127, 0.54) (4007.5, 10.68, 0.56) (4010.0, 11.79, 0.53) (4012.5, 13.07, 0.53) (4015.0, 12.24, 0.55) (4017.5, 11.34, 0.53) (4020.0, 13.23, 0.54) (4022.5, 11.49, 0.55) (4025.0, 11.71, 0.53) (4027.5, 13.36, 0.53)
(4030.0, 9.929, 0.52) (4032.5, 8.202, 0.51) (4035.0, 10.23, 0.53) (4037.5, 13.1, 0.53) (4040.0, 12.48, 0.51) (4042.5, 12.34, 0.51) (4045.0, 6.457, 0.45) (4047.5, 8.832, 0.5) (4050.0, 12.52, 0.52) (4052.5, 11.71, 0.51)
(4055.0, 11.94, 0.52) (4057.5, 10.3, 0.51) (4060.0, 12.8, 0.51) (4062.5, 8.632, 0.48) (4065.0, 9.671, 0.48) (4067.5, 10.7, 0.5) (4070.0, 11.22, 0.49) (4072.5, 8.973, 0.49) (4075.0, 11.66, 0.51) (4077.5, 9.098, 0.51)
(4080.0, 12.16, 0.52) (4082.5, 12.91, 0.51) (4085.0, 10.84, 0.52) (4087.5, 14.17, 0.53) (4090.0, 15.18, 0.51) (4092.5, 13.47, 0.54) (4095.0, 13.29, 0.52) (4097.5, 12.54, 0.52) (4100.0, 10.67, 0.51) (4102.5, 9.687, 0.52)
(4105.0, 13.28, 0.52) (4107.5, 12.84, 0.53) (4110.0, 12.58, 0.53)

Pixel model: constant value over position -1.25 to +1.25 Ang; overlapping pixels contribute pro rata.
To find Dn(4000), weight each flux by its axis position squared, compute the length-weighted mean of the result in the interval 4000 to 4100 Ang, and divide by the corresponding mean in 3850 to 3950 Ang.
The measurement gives 2.1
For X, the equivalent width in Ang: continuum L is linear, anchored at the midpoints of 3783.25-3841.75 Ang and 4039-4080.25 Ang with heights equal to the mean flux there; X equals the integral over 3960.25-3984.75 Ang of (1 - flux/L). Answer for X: 7.9 Ang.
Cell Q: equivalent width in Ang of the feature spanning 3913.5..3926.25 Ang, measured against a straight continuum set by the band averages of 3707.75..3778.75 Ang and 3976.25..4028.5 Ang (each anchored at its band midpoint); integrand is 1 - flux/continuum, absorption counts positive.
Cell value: 3.8 Ang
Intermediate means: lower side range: 6.09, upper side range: 11.2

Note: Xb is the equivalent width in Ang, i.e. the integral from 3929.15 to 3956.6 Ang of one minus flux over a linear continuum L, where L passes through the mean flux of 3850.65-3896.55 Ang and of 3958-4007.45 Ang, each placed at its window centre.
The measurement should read 6.44 Ang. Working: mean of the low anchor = 5.62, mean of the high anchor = 8.34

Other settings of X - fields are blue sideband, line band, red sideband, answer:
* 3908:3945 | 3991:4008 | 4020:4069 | -4.05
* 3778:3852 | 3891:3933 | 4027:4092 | 8.57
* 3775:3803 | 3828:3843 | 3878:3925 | 7.49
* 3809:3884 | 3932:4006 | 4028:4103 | 9.31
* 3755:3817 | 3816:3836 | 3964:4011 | 9.66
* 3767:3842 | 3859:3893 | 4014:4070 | 9.33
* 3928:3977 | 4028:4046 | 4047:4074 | -1.96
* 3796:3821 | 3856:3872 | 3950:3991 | 3.65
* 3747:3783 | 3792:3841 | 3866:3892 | 9.12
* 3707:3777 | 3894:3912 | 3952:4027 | 2.89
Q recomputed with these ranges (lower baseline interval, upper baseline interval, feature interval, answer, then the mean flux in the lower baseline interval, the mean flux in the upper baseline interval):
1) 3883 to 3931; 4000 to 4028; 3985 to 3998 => -0.18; 6.51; 11.8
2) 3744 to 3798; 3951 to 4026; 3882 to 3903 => 4.12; 7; 9.27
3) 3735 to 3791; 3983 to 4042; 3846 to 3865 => 6.84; 6.69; 11.3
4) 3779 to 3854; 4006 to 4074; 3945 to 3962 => 2.51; 5.97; 11.1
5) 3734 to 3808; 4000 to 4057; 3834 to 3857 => 8.60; 6.69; 11.3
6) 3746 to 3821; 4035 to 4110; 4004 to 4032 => -2.45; 6.93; 11.5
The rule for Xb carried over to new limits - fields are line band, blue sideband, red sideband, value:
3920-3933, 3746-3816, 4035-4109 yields 7.1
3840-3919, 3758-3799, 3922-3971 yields -0.4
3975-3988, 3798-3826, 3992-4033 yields 1.2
